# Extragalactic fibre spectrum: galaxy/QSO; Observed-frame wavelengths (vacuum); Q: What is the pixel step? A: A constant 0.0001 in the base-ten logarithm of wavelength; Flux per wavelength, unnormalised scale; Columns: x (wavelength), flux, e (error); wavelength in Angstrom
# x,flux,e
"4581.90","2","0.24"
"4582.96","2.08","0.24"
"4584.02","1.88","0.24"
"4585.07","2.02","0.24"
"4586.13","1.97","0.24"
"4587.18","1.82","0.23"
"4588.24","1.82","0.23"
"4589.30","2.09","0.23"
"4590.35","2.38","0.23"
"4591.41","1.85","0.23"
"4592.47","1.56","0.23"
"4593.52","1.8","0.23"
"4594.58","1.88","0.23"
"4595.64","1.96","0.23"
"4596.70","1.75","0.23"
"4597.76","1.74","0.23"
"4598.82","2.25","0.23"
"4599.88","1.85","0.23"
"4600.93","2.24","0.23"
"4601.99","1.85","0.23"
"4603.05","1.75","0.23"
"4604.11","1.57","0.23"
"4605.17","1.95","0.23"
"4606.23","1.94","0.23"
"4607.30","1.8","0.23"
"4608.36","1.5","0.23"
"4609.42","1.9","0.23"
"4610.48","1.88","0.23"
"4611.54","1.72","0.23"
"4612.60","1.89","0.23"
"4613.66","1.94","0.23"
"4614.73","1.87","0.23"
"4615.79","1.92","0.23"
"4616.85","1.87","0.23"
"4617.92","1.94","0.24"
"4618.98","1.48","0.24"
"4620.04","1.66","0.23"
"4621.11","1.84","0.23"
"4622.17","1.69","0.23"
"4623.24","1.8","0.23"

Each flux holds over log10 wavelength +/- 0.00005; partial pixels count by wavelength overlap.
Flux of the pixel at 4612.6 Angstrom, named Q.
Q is 1.89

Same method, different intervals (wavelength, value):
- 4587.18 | 1.82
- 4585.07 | 2.02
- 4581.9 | 2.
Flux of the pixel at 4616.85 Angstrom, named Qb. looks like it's 1.87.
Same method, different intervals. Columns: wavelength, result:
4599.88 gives 1.85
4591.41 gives 1.85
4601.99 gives 1.85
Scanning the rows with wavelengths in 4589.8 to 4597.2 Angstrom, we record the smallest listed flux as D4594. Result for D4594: 1.56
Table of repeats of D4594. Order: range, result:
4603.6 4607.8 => 1.57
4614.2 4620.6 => 1.48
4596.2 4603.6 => 1.74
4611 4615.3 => 1.72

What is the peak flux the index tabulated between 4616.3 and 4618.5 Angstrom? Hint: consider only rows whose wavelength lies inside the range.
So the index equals 1.94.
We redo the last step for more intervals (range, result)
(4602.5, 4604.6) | 1.75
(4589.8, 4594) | 2.38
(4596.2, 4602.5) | 2.25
